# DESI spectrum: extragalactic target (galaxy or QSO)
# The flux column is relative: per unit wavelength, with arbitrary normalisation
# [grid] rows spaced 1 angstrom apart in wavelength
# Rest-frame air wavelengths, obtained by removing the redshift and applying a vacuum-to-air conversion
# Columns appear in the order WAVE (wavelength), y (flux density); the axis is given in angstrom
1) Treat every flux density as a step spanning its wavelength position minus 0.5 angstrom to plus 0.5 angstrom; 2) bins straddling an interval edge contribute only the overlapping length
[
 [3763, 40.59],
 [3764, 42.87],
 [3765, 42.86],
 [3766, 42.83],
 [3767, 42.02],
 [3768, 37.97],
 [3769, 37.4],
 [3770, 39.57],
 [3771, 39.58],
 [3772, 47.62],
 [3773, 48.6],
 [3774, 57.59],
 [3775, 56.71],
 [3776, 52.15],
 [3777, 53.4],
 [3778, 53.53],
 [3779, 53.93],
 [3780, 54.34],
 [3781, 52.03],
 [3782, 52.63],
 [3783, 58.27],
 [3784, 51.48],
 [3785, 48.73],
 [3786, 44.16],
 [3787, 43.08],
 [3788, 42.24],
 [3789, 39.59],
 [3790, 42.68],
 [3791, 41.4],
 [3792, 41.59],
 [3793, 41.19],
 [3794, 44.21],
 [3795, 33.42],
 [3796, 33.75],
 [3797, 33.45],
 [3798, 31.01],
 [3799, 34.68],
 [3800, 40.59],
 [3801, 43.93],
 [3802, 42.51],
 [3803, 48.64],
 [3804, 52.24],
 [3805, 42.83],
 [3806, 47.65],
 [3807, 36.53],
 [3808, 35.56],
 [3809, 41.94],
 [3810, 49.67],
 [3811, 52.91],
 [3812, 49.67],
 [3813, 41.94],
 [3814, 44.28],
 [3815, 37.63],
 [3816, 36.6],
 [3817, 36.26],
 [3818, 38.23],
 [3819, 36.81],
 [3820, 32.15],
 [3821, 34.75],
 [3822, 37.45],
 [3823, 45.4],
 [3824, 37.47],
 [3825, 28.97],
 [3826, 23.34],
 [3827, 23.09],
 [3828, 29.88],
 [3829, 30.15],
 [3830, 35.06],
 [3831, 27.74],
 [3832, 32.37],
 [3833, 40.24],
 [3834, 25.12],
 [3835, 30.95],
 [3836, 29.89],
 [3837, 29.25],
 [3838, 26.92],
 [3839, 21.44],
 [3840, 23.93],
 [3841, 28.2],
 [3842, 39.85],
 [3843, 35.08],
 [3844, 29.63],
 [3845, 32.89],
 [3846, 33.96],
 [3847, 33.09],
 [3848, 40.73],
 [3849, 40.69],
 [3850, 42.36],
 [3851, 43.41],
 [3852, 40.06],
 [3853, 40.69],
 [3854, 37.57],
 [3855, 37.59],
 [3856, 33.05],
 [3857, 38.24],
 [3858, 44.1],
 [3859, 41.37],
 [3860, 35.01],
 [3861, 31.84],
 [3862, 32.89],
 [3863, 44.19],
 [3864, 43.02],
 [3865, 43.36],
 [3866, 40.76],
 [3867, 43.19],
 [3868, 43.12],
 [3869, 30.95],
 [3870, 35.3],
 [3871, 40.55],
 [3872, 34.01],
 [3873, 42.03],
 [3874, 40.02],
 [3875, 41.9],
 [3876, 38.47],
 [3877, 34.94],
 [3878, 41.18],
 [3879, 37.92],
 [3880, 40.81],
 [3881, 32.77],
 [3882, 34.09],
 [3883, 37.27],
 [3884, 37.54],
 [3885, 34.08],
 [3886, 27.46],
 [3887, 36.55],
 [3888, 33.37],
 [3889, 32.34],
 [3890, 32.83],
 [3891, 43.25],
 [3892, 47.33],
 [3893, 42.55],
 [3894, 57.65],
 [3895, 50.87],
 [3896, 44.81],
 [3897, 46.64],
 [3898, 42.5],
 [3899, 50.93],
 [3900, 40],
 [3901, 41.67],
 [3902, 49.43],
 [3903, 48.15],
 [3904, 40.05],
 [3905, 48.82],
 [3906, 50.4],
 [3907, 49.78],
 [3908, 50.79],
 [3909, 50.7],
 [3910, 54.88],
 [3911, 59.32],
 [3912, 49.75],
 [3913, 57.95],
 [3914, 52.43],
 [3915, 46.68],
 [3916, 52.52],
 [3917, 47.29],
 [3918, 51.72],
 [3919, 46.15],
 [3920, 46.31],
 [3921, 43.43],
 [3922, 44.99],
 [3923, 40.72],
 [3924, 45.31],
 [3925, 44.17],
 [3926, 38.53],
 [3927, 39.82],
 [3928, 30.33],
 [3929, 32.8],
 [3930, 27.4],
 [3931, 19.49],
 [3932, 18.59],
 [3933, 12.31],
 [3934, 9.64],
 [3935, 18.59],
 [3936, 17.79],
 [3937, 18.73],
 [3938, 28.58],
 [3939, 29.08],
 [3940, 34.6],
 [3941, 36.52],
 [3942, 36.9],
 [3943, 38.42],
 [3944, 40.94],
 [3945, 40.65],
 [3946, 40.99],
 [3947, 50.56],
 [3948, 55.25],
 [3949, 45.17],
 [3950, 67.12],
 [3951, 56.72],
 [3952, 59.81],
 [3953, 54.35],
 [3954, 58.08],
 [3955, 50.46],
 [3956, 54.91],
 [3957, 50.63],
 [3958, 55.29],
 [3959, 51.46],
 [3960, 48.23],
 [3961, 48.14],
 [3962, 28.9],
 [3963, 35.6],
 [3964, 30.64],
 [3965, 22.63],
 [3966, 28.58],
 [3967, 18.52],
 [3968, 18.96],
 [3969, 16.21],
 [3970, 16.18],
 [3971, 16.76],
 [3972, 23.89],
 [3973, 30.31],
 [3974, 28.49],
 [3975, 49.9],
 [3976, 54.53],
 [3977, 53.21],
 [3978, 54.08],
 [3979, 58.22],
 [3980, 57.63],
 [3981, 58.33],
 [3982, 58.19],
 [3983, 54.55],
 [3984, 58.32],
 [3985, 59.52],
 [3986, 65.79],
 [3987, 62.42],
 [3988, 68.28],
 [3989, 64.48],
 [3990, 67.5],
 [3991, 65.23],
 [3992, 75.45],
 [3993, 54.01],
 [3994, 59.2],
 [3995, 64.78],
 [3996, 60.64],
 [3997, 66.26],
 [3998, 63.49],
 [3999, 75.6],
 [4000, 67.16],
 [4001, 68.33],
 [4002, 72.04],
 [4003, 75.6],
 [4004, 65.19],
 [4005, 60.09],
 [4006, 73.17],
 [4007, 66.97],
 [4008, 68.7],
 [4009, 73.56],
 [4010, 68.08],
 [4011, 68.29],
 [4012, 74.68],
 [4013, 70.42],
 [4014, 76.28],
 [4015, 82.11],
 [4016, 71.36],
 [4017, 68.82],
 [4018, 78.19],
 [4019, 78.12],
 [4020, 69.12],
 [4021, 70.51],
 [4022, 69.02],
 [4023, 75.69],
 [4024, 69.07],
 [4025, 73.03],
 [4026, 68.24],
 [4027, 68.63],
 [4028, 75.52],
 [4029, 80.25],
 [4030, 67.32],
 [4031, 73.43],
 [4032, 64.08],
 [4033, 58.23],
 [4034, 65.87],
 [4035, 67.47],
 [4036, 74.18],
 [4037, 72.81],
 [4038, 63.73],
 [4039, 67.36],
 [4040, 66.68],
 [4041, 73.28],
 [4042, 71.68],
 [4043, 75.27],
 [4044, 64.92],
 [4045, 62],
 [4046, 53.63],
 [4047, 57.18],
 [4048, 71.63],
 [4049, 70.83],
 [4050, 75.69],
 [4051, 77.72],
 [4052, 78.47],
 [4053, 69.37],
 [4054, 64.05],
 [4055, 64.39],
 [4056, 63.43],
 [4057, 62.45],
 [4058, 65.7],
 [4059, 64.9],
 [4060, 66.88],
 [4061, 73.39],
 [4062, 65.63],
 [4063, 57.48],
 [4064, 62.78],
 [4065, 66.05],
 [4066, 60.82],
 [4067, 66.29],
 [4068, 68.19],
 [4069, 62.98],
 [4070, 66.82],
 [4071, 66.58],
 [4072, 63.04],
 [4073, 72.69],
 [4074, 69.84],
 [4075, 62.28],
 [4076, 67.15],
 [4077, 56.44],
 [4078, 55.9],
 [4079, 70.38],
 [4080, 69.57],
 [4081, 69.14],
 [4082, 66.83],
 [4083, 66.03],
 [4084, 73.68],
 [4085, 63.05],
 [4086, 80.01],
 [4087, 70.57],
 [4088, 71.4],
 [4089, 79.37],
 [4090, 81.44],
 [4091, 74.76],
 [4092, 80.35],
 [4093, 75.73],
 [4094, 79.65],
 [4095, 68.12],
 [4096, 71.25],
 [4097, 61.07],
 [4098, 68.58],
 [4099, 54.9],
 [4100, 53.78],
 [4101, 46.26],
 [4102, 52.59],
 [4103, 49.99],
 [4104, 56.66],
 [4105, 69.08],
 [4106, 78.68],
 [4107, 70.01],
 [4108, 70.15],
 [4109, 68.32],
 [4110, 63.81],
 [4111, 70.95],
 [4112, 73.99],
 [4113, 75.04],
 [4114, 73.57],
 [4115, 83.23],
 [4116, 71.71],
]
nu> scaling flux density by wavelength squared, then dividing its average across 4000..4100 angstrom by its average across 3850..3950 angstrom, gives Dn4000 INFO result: 1.86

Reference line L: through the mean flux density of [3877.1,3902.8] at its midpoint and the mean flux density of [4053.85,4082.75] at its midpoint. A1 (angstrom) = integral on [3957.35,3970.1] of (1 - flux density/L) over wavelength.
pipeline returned 4.4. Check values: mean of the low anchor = 40.6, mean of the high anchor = 65.3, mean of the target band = 33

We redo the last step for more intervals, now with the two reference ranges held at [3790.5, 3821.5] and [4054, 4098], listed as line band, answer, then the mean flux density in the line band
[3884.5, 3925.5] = 3.98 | 45.8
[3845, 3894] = 9.00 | 38.3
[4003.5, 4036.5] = -4.47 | 70.7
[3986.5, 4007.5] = -2.28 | 66.5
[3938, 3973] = 9.97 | 39.7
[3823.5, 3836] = 3.68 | 30.3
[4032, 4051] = -0.90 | 67.5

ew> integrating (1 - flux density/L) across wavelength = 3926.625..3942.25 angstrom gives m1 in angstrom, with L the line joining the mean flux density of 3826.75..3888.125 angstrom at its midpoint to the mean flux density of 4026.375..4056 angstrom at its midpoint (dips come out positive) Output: 7.6 angstrom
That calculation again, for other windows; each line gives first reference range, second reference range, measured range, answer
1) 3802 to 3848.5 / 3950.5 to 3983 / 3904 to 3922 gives -4.6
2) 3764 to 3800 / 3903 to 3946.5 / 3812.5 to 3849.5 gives 8.3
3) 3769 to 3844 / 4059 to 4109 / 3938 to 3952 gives 2.5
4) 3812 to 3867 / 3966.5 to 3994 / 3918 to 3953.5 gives 5.5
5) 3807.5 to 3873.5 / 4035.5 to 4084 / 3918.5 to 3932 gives 2.9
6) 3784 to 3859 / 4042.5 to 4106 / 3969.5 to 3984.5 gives 2.9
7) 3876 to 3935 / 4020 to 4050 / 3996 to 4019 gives -2.8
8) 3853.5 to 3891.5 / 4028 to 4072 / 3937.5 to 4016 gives 4.0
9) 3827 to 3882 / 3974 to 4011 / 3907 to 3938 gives 6.2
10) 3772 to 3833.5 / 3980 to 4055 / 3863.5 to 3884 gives 4.8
